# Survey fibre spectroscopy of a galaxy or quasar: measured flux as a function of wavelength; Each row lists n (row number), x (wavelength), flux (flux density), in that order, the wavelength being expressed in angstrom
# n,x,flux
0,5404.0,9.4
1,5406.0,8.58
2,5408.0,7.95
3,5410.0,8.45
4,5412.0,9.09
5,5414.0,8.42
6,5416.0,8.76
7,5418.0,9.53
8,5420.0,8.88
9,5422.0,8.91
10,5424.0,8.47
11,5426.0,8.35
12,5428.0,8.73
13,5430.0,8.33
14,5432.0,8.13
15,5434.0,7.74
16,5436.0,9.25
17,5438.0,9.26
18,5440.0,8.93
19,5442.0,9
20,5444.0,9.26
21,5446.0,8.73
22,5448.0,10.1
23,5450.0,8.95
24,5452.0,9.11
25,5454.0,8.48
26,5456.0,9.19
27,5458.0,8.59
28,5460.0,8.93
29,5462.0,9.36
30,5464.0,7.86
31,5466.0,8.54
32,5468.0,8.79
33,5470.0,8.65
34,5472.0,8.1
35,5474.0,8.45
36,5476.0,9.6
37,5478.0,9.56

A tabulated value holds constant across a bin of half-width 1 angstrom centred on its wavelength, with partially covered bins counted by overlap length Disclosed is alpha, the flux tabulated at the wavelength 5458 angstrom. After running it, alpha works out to 8.59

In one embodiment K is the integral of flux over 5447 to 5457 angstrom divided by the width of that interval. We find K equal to 9.17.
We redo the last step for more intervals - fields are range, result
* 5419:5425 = 8.75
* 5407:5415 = 8.48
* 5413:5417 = 8.59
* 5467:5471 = 8.72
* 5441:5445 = 9.13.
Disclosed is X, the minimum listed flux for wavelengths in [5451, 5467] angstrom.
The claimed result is 7.86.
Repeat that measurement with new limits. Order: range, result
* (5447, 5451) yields 8.95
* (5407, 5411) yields 7.95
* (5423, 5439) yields 7.74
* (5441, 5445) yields 9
